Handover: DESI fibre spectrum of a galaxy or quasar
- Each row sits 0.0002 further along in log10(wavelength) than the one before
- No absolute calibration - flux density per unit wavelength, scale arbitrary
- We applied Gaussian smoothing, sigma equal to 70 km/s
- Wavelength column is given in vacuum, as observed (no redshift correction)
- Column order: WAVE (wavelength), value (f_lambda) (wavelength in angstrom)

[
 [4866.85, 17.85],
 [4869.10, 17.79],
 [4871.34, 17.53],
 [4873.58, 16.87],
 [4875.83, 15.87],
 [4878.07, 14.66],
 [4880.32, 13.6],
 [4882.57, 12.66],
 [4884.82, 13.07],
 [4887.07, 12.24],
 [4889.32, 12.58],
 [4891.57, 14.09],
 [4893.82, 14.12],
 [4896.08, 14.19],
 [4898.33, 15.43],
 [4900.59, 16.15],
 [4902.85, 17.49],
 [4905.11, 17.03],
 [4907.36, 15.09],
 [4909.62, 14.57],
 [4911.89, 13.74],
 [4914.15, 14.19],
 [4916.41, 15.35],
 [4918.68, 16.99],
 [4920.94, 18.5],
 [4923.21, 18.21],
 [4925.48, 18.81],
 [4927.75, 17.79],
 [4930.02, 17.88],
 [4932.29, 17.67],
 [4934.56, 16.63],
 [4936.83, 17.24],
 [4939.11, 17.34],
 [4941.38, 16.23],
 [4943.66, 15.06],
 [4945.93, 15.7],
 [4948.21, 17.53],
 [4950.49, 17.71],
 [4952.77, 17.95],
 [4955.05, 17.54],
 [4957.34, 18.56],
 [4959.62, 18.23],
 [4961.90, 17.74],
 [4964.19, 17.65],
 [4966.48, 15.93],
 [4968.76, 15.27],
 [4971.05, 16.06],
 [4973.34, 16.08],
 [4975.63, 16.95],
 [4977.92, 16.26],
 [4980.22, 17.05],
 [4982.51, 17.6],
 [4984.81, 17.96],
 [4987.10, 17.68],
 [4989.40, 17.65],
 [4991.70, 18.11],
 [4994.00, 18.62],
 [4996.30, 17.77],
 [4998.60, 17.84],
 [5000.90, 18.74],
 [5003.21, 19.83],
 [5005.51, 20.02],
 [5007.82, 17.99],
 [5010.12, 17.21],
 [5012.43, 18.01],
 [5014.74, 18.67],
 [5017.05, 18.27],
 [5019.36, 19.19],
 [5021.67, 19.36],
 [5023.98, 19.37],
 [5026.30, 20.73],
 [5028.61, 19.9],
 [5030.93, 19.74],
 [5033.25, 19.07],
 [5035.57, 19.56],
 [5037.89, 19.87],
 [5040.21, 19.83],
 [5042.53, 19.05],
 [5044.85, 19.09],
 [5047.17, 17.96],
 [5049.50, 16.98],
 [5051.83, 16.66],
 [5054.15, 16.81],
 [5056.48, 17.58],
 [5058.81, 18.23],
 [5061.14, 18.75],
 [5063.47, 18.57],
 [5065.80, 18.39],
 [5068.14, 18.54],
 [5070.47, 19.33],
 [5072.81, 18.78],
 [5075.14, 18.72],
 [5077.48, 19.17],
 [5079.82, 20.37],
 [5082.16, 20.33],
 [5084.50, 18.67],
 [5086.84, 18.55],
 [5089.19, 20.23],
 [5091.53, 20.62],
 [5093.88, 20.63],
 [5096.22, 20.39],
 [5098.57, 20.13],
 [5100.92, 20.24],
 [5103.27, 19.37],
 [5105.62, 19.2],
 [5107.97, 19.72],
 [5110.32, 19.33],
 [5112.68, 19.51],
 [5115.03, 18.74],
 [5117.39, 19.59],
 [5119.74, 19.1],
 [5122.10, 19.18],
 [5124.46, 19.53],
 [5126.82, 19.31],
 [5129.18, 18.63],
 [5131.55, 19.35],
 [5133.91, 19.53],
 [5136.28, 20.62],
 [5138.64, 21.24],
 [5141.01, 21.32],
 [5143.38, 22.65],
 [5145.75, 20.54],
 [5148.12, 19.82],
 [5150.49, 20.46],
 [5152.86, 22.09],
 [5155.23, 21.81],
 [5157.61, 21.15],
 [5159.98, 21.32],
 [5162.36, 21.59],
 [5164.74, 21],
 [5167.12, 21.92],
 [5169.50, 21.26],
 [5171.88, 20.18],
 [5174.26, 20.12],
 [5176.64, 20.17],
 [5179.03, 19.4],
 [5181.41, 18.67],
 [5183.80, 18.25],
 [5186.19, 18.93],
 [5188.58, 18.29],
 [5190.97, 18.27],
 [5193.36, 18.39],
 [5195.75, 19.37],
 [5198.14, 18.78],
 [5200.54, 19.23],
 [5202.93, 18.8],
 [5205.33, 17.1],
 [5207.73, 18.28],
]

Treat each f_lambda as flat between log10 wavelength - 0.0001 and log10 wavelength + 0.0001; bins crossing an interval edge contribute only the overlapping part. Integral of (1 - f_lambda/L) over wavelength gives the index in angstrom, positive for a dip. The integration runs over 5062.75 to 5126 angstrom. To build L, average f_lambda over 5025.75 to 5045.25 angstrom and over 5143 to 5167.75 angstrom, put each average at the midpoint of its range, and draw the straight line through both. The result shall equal 3.0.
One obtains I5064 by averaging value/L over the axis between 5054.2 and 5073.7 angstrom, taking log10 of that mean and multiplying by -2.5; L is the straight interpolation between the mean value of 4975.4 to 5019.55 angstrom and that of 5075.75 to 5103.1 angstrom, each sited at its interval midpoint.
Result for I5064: 0.06 mag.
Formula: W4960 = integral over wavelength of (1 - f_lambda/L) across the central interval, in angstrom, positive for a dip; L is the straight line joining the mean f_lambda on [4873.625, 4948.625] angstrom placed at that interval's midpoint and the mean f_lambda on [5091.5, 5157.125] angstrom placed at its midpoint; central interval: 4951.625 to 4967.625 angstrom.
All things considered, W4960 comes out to -0.9 angstrom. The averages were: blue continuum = 15.7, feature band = 17.7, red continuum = 20.1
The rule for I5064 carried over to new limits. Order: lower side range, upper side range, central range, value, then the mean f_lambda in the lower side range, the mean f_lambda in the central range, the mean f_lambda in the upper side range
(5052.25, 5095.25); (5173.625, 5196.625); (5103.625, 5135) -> -0.018 mag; 19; 19.3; 19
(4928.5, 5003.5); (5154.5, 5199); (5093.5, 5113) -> -0.045 mag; 17.3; 19.8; 19.9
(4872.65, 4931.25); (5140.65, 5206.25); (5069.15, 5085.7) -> -0.054 mag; 15.4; 19.3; 20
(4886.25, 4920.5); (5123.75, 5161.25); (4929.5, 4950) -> -0.065 mag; 15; 16.8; 20.6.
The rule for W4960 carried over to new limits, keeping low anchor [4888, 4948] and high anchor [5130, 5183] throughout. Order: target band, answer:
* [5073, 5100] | -0.6 angstrom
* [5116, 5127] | 0.4 angstrom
